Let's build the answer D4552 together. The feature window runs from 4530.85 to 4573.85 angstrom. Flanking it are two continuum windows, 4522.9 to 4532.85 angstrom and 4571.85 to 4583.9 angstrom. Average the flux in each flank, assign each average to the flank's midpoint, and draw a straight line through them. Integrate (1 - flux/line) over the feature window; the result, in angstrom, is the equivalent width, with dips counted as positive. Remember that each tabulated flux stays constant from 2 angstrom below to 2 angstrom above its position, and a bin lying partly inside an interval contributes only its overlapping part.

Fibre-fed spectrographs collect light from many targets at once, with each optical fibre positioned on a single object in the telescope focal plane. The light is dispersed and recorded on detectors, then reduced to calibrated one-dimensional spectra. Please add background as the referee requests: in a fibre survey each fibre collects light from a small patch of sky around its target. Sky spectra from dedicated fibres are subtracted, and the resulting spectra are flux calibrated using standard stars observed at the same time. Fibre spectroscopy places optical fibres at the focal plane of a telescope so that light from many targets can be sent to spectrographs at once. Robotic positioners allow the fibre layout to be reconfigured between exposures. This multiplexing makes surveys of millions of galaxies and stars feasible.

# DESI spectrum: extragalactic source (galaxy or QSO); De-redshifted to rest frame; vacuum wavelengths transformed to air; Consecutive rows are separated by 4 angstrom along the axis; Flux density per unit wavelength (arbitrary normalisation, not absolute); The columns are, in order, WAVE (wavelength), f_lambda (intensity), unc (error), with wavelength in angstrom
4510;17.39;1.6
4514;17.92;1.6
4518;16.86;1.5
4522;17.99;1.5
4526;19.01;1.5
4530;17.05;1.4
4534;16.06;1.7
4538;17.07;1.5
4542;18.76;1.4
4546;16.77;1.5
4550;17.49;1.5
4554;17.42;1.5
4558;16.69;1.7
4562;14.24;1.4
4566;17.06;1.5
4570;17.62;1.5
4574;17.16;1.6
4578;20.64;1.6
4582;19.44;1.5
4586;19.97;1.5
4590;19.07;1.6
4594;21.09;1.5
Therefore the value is 3.51 angstrom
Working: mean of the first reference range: 17.9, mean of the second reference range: 19.1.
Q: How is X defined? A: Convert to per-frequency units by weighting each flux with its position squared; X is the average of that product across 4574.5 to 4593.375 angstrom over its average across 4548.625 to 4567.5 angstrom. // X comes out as 1.2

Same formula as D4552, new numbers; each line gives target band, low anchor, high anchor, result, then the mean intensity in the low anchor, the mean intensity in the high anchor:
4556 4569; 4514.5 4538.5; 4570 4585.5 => 1.7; 17.4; 19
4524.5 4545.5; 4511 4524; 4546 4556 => -0.1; 17.6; 17.3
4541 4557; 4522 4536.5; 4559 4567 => -1.1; 17.4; 15.6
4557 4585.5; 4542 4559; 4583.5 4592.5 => 1.4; 17.3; 19.6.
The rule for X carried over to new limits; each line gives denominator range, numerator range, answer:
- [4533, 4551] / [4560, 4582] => 1.03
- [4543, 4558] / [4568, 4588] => 1.11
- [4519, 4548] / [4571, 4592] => 1.12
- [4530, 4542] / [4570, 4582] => 1.12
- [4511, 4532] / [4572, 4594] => 1.12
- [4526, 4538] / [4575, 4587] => 1.19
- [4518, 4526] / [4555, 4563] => 0.90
